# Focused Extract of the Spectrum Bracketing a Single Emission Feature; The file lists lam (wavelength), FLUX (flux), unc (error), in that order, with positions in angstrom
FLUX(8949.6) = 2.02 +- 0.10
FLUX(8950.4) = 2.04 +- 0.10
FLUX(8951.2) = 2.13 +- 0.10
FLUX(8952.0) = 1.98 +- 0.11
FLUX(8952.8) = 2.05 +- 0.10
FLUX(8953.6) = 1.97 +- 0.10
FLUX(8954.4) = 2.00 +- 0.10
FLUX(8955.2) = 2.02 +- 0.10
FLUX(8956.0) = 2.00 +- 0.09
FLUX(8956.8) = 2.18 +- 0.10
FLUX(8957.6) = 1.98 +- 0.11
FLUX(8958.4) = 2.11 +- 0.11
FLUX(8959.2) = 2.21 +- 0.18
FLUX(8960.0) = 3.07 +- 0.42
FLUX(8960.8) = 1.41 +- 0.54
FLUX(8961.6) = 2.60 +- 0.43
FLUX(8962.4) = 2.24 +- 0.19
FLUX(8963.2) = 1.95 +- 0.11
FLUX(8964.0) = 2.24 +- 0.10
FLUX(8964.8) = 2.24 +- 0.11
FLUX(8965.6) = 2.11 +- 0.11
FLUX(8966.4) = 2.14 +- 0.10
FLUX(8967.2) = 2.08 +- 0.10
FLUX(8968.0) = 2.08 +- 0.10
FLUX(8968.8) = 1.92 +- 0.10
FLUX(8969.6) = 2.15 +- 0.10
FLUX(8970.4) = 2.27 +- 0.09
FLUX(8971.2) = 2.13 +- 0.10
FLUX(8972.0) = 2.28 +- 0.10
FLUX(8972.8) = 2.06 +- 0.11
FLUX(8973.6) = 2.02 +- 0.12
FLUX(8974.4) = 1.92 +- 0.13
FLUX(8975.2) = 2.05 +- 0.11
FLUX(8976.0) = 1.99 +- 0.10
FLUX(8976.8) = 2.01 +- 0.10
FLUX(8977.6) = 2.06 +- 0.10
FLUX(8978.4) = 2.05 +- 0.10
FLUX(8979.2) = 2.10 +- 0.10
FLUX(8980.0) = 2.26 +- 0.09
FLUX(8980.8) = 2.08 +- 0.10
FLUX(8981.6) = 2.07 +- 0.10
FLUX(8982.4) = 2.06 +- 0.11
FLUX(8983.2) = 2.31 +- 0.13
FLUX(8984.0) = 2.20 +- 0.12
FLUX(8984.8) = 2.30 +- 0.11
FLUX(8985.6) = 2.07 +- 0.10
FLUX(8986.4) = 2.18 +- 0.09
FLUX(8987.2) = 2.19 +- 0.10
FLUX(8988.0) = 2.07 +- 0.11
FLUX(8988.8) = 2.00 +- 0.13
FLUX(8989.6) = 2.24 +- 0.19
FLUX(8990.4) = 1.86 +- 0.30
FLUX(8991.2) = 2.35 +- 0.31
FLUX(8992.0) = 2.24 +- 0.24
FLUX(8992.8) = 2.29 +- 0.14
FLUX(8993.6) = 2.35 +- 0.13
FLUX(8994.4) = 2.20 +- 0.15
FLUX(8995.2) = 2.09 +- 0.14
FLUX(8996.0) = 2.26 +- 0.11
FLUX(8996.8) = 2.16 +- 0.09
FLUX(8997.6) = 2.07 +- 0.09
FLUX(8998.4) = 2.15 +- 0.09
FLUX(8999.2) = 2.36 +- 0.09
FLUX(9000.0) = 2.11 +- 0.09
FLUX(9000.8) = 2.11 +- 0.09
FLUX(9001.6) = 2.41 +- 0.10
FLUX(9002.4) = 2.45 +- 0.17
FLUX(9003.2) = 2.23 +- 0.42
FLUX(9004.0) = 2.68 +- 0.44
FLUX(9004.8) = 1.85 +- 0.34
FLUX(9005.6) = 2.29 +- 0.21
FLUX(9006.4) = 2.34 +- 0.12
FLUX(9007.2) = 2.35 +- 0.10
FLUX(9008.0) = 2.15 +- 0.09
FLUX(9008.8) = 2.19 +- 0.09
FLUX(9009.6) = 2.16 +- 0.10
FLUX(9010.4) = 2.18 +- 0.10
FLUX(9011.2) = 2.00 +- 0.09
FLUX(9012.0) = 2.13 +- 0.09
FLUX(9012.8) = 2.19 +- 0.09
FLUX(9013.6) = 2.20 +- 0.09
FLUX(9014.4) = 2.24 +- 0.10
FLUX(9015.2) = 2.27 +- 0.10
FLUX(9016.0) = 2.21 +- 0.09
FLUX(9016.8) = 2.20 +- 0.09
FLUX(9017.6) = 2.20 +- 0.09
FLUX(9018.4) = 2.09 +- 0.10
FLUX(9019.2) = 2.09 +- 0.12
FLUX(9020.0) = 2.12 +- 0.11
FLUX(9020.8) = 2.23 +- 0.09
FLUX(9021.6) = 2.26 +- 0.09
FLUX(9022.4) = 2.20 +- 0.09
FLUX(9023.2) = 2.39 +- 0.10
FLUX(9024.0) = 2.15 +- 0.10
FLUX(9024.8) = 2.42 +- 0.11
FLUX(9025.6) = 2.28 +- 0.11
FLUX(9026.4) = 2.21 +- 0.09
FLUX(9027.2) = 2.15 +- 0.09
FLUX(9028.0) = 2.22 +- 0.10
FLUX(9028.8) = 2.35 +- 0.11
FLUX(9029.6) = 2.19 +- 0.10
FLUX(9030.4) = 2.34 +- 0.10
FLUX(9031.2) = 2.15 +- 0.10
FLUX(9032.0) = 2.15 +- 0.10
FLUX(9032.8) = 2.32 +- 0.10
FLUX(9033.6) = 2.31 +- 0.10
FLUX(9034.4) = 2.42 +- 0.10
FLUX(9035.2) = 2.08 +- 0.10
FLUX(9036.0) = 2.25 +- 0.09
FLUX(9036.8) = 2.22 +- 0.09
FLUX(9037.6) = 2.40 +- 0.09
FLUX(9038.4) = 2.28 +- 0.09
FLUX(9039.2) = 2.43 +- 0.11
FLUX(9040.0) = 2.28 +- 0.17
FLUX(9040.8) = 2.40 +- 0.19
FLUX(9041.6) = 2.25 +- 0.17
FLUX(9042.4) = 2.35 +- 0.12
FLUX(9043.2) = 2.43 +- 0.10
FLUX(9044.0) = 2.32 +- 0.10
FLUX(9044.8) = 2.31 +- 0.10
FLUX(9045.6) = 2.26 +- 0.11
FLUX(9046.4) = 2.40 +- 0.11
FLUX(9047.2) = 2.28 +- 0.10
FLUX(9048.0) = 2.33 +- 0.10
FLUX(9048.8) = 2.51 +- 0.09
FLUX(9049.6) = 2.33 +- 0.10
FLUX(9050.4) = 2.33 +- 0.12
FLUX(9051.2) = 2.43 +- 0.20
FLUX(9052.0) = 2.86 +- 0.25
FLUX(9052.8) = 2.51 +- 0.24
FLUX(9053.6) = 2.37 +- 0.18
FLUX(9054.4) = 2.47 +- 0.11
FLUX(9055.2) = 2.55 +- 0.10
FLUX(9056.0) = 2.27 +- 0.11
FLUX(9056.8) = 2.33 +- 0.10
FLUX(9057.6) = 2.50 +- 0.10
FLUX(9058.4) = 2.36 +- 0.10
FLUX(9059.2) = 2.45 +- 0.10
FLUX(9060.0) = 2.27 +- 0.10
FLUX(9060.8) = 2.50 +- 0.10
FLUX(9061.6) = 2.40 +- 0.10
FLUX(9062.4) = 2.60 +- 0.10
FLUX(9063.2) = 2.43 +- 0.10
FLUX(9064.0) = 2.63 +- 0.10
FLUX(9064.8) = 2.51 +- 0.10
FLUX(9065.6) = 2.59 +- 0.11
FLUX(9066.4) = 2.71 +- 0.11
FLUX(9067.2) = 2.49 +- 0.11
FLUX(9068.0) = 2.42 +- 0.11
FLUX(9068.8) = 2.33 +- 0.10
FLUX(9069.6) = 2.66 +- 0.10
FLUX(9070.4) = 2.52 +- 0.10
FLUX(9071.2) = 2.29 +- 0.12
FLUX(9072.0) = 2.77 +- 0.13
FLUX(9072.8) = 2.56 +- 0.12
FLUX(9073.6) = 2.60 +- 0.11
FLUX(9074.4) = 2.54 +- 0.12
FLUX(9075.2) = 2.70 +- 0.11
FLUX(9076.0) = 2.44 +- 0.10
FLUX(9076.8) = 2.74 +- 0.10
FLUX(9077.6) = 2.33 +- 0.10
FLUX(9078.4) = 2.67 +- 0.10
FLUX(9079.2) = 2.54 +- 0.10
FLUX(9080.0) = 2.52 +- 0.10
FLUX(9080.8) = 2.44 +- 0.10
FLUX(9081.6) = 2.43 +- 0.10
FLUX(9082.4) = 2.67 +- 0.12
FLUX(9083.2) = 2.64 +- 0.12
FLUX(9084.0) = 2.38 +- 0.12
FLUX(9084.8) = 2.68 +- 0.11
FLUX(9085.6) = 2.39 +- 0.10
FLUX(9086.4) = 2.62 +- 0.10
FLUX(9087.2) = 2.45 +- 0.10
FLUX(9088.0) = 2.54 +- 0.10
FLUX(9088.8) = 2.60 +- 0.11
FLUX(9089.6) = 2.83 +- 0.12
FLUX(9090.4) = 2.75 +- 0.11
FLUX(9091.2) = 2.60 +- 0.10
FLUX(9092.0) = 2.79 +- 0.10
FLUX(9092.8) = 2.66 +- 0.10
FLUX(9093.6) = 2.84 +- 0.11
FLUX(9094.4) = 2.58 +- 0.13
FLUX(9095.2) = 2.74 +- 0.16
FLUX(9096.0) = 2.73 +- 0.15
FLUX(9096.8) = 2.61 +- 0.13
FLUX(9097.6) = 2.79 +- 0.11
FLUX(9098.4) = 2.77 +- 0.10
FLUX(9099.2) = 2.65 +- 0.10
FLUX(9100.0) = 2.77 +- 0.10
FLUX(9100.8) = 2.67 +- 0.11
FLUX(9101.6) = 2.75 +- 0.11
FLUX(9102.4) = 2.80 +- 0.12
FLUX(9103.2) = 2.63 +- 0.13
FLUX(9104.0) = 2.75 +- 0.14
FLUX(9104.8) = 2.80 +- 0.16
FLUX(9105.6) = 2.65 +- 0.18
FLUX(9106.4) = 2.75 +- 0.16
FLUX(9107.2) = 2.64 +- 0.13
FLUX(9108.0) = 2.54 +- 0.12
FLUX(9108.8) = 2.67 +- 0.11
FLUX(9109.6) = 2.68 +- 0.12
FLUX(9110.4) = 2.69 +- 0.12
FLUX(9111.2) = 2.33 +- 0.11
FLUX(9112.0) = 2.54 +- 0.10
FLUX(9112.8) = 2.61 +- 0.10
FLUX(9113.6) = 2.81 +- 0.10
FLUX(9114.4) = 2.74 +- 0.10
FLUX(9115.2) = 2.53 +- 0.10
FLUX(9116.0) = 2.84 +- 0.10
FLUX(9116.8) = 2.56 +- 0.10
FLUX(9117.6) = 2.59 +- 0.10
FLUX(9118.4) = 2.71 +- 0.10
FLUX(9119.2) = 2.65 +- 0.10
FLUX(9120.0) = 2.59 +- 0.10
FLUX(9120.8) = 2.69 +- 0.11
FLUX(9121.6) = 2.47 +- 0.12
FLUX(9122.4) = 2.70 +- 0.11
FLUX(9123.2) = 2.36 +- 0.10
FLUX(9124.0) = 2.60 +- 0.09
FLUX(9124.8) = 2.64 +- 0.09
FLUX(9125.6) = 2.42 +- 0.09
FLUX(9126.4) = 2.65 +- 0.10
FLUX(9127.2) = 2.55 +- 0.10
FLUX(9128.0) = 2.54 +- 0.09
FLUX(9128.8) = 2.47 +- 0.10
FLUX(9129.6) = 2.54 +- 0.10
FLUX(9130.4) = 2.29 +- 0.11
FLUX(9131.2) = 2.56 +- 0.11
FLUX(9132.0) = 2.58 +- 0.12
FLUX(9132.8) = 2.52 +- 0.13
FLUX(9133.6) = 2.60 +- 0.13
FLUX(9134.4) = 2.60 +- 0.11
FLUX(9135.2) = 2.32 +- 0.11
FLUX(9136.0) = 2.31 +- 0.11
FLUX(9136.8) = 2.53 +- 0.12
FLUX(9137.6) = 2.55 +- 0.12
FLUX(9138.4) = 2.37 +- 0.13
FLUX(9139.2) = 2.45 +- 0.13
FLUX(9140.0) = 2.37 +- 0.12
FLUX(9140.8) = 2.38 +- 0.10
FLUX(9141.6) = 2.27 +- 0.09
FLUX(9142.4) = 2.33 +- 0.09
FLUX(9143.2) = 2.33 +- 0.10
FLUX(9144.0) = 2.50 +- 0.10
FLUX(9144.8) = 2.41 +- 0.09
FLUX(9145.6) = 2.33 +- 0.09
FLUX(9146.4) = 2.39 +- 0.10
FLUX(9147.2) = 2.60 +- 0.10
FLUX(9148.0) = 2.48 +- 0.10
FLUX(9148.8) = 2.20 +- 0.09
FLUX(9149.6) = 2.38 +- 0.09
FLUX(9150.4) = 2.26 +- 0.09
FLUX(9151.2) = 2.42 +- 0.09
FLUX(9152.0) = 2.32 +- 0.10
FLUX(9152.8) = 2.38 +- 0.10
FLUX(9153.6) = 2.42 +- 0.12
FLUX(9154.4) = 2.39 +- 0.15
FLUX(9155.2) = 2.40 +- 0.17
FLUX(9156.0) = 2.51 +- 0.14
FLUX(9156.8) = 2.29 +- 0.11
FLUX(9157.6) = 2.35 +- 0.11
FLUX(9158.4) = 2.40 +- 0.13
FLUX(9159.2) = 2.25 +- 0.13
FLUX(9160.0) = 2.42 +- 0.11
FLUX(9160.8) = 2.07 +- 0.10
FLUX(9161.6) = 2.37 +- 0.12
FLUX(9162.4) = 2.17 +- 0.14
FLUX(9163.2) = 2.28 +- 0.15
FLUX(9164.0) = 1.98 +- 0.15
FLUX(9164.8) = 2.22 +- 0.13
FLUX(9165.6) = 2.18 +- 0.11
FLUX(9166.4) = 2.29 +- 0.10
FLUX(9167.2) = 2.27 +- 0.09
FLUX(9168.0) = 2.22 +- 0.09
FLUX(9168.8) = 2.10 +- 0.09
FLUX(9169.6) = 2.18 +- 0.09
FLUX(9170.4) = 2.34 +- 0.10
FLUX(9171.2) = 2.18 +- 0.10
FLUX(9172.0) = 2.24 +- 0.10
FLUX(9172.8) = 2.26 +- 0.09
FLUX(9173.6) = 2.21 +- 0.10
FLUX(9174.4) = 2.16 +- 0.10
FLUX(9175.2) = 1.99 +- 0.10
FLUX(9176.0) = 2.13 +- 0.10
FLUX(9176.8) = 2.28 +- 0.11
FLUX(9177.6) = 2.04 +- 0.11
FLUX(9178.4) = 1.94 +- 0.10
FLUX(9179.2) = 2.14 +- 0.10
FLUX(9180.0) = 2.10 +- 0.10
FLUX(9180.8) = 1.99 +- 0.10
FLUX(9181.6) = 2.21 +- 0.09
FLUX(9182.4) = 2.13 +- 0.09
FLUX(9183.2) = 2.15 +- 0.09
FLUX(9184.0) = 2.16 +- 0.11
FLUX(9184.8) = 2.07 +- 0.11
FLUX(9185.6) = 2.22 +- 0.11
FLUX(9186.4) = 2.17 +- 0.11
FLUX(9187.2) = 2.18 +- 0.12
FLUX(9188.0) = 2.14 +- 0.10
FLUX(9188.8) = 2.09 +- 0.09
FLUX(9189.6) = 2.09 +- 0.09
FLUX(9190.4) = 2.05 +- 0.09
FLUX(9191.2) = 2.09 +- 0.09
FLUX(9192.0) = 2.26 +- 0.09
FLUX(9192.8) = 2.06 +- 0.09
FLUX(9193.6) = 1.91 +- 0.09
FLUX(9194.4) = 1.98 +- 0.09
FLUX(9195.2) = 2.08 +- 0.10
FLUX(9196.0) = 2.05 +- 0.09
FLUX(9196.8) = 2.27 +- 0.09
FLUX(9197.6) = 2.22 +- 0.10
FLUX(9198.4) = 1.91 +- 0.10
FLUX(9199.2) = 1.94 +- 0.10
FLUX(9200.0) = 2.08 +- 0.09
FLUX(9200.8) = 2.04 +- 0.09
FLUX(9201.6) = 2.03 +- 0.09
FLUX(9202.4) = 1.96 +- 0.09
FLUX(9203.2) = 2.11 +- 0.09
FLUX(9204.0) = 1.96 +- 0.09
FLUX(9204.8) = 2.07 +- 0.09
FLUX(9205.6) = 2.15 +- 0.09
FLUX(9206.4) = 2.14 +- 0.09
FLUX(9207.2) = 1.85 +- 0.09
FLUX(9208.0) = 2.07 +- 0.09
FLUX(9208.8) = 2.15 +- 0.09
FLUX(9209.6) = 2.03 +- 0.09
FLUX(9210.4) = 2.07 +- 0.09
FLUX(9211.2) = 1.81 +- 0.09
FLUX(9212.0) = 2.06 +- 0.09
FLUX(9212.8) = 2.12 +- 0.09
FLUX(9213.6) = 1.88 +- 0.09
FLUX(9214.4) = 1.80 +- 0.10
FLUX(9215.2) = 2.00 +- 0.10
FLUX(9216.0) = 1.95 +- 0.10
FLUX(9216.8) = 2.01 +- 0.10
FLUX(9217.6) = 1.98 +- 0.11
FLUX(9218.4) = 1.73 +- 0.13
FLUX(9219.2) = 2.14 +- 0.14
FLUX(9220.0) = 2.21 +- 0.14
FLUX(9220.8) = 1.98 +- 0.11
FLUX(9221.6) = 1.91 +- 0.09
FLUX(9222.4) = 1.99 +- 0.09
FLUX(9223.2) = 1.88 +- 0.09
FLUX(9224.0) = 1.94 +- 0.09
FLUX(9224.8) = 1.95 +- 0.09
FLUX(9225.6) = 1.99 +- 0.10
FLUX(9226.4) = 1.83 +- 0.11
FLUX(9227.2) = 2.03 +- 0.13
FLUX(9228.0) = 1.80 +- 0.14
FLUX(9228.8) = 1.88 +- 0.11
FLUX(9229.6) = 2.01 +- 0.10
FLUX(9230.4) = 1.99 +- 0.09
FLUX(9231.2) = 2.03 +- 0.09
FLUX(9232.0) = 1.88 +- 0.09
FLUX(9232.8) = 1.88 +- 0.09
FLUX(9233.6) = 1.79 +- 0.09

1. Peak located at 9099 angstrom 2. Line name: Mg II 2798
